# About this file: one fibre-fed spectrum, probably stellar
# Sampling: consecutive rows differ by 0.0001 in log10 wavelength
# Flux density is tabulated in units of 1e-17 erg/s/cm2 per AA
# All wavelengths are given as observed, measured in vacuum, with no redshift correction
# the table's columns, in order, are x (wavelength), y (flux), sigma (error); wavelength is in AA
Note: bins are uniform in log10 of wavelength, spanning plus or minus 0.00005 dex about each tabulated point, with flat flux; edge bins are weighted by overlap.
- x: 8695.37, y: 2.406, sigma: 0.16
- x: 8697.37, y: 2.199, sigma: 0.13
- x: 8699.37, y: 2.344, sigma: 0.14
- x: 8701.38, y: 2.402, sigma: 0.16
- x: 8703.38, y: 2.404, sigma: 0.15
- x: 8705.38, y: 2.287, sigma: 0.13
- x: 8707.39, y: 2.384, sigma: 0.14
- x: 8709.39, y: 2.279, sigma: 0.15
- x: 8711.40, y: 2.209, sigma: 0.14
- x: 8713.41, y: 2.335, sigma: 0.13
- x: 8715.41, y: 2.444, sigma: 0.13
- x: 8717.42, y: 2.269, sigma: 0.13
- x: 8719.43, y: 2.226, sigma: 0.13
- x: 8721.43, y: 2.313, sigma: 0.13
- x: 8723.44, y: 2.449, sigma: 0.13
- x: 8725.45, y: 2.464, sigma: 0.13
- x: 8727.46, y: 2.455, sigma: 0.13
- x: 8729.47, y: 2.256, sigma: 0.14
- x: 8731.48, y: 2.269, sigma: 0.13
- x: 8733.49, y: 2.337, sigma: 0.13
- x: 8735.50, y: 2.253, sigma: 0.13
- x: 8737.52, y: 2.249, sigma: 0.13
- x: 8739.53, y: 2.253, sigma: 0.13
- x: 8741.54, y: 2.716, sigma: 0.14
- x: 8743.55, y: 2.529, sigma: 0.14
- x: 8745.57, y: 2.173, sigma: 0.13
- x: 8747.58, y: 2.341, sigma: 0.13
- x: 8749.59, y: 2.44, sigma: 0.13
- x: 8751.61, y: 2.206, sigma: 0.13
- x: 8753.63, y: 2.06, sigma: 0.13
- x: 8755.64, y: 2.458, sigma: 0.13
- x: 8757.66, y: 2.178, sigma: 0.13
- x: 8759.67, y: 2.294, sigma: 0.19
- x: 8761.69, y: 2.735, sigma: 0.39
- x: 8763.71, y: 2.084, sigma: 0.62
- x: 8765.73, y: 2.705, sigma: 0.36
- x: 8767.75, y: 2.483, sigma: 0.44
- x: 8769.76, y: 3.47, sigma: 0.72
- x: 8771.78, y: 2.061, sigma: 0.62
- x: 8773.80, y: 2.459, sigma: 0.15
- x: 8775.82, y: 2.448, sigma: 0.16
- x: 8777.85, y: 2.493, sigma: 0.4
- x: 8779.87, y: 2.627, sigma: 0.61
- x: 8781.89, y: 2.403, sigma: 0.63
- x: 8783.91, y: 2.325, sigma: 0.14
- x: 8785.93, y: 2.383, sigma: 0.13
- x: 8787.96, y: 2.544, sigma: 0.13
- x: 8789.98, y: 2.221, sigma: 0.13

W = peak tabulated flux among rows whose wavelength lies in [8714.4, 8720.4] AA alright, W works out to 2.444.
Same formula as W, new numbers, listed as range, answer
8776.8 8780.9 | 2.627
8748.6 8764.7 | 2.735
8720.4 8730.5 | 2.464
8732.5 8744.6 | 2.716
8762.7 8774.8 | 3.47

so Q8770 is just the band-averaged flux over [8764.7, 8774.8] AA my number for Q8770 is 2.64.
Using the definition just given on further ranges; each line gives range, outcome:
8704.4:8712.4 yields 2.29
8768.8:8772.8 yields 2.76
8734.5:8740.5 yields 2.25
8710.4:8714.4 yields 2.27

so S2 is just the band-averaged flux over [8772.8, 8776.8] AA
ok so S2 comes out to 2.45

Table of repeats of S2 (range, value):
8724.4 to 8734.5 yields 2.36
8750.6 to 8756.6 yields 2.24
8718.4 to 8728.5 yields 2.38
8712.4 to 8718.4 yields 2.35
